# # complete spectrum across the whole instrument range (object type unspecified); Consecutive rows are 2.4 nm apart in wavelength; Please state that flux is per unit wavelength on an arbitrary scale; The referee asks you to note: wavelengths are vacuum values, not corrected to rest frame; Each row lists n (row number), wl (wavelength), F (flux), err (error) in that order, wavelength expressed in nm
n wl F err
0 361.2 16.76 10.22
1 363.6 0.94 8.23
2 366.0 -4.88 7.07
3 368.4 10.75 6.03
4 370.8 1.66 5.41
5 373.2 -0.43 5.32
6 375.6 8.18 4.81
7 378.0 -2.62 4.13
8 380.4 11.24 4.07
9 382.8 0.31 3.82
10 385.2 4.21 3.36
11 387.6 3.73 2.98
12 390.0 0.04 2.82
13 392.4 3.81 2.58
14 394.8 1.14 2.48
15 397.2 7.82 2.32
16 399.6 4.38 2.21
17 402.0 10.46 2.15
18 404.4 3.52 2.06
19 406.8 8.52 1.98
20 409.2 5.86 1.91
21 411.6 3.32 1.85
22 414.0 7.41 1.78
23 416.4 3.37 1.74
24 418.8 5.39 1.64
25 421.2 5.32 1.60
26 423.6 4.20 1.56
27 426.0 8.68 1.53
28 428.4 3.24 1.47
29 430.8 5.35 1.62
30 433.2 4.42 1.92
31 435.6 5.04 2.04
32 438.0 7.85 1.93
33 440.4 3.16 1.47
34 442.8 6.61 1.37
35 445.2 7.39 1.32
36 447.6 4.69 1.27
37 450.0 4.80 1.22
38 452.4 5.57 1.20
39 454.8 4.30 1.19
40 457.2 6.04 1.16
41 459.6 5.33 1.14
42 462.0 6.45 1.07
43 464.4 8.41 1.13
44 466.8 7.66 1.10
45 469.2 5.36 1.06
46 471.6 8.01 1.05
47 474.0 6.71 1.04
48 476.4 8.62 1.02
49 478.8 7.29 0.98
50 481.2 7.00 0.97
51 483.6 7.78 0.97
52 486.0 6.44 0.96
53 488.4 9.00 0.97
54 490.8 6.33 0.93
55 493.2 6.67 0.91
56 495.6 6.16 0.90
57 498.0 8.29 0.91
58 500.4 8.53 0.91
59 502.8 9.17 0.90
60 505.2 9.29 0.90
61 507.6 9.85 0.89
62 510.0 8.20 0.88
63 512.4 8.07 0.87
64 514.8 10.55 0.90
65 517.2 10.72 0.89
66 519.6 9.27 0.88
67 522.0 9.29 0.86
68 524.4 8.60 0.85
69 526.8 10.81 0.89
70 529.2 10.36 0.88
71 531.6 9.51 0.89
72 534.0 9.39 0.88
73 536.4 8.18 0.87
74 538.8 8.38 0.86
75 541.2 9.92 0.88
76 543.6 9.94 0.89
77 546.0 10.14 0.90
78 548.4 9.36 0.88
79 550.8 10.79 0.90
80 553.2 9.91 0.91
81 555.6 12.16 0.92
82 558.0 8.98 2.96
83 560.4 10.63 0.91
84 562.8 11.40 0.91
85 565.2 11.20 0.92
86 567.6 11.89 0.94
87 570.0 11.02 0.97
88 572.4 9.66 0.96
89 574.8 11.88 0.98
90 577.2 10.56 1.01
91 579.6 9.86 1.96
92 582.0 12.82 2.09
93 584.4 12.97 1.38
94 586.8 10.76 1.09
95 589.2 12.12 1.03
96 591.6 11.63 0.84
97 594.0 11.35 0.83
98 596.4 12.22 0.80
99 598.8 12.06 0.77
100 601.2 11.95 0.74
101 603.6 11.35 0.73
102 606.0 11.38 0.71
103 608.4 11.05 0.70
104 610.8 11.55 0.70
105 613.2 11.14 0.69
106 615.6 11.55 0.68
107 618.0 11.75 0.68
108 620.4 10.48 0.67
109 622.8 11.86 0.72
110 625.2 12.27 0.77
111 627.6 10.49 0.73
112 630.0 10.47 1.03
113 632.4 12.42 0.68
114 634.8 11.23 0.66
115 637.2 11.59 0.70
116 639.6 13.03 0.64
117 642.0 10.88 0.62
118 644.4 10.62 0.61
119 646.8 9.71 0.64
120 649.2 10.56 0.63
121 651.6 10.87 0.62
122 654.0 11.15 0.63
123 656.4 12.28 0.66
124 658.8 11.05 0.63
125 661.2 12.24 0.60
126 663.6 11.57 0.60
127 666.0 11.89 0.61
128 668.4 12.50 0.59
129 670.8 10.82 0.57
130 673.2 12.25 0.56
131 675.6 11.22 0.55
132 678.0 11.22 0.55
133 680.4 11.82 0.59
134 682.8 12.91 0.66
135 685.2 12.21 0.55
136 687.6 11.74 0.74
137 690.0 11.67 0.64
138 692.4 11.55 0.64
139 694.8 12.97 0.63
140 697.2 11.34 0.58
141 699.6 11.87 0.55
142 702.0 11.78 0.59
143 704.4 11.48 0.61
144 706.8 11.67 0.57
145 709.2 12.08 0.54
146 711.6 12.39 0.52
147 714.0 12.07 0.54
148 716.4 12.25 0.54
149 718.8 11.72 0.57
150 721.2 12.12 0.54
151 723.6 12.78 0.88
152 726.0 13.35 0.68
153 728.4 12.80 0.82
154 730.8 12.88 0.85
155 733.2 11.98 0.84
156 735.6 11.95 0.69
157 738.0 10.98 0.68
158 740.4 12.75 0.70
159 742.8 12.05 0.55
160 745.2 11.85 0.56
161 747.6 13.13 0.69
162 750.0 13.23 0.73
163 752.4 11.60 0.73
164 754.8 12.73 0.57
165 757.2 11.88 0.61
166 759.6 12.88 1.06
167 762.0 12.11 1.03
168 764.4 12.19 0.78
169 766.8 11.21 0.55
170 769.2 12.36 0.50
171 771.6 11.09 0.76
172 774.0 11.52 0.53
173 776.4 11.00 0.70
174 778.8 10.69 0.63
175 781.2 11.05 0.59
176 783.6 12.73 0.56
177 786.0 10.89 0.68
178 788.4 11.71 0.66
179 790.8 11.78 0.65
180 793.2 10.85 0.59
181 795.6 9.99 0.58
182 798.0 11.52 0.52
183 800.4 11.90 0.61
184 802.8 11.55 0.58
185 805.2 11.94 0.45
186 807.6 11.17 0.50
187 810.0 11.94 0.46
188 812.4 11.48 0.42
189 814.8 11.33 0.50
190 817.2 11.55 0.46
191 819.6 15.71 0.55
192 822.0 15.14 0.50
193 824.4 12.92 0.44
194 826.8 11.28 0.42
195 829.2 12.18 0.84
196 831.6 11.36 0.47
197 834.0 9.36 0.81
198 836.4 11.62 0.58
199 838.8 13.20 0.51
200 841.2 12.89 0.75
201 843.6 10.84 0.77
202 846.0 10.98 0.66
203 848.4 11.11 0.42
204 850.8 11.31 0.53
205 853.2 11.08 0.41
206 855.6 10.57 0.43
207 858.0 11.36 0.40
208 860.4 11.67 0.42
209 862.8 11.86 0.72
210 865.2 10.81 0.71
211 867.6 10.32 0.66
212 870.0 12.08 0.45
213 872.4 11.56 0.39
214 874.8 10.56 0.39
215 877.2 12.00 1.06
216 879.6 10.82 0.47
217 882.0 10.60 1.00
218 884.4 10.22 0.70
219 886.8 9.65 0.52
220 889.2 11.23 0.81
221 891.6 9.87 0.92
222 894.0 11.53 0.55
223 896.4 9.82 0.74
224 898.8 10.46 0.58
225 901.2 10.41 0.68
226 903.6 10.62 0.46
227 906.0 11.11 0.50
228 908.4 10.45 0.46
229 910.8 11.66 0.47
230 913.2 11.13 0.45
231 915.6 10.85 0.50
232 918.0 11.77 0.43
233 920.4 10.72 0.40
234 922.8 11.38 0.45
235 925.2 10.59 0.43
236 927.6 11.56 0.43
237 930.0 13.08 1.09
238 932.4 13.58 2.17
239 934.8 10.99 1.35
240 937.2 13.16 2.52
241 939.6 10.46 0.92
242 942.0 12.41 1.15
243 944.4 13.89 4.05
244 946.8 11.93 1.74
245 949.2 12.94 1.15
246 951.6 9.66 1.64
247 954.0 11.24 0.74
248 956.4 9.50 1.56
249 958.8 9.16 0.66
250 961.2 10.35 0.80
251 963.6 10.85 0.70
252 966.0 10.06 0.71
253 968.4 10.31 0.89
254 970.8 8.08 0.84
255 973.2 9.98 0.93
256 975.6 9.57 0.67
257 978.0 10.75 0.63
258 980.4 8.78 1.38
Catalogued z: 0.25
